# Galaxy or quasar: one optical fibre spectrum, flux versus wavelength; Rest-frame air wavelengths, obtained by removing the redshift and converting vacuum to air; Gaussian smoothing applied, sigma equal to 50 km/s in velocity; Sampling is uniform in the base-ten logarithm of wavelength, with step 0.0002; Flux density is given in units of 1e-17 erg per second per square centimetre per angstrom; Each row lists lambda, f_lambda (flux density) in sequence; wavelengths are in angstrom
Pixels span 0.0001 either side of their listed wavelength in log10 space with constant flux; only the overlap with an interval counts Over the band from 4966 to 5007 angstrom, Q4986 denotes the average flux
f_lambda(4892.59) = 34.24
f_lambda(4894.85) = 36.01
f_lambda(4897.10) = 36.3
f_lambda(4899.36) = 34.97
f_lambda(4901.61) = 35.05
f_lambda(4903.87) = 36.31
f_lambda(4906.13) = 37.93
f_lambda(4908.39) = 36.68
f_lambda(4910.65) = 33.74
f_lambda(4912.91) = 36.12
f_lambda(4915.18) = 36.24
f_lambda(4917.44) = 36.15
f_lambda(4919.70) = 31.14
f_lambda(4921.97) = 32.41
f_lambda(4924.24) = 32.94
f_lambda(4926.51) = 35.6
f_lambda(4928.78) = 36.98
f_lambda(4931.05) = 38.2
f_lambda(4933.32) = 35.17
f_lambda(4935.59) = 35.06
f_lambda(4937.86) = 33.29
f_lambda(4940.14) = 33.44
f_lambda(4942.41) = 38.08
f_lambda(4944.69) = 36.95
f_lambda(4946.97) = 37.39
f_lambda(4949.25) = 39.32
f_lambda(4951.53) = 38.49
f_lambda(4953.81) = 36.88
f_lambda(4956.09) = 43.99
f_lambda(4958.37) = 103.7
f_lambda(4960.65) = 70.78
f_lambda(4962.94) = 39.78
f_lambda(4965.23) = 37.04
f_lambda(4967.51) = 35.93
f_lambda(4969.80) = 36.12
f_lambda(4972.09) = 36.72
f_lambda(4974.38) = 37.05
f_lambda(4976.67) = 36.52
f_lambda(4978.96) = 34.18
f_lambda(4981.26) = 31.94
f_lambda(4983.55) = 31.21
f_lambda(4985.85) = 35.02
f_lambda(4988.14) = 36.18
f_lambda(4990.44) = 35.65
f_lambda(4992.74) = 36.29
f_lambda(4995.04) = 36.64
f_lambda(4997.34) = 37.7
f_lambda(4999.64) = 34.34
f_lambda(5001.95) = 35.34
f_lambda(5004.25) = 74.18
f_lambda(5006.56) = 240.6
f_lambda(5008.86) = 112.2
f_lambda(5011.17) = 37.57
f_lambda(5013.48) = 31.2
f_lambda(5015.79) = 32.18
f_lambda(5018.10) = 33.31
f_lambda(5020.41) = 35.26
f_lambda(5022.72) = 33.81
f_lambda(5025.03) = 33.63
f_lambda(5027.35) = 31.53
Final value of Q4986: 45.6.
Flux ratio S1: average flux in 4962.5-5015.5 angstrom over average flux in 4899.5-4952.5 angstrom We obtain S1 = 1.4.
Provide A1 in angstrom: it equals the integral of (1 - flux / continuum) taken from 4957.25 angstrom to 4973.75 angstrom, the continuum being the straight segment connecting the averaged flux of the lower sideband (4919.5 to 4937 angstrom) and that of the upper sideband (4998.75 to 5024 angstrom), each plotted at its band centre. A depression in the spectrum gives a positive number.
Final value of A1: -1.3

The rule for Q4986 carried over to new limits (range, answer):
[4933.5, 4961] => 44.6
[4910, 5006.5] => 41.6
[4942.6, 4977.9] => 44.2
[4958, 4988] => 41.7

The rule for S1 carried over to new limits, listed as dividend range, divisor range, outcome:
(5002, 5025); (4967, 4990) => 1.90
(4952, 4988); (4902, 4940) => 1.22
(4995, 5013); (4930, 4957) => 2.07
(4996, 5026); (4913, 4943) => 1.70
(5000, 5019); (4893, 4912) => 2.05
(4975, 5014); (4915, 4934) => 1.55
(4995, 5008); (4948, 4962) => 1.46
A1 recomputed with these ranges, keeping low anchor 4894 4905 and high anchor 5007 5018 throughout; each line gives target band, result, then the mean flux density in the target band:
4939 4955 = 3.43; 37.2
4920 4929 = 1.71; 33.9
